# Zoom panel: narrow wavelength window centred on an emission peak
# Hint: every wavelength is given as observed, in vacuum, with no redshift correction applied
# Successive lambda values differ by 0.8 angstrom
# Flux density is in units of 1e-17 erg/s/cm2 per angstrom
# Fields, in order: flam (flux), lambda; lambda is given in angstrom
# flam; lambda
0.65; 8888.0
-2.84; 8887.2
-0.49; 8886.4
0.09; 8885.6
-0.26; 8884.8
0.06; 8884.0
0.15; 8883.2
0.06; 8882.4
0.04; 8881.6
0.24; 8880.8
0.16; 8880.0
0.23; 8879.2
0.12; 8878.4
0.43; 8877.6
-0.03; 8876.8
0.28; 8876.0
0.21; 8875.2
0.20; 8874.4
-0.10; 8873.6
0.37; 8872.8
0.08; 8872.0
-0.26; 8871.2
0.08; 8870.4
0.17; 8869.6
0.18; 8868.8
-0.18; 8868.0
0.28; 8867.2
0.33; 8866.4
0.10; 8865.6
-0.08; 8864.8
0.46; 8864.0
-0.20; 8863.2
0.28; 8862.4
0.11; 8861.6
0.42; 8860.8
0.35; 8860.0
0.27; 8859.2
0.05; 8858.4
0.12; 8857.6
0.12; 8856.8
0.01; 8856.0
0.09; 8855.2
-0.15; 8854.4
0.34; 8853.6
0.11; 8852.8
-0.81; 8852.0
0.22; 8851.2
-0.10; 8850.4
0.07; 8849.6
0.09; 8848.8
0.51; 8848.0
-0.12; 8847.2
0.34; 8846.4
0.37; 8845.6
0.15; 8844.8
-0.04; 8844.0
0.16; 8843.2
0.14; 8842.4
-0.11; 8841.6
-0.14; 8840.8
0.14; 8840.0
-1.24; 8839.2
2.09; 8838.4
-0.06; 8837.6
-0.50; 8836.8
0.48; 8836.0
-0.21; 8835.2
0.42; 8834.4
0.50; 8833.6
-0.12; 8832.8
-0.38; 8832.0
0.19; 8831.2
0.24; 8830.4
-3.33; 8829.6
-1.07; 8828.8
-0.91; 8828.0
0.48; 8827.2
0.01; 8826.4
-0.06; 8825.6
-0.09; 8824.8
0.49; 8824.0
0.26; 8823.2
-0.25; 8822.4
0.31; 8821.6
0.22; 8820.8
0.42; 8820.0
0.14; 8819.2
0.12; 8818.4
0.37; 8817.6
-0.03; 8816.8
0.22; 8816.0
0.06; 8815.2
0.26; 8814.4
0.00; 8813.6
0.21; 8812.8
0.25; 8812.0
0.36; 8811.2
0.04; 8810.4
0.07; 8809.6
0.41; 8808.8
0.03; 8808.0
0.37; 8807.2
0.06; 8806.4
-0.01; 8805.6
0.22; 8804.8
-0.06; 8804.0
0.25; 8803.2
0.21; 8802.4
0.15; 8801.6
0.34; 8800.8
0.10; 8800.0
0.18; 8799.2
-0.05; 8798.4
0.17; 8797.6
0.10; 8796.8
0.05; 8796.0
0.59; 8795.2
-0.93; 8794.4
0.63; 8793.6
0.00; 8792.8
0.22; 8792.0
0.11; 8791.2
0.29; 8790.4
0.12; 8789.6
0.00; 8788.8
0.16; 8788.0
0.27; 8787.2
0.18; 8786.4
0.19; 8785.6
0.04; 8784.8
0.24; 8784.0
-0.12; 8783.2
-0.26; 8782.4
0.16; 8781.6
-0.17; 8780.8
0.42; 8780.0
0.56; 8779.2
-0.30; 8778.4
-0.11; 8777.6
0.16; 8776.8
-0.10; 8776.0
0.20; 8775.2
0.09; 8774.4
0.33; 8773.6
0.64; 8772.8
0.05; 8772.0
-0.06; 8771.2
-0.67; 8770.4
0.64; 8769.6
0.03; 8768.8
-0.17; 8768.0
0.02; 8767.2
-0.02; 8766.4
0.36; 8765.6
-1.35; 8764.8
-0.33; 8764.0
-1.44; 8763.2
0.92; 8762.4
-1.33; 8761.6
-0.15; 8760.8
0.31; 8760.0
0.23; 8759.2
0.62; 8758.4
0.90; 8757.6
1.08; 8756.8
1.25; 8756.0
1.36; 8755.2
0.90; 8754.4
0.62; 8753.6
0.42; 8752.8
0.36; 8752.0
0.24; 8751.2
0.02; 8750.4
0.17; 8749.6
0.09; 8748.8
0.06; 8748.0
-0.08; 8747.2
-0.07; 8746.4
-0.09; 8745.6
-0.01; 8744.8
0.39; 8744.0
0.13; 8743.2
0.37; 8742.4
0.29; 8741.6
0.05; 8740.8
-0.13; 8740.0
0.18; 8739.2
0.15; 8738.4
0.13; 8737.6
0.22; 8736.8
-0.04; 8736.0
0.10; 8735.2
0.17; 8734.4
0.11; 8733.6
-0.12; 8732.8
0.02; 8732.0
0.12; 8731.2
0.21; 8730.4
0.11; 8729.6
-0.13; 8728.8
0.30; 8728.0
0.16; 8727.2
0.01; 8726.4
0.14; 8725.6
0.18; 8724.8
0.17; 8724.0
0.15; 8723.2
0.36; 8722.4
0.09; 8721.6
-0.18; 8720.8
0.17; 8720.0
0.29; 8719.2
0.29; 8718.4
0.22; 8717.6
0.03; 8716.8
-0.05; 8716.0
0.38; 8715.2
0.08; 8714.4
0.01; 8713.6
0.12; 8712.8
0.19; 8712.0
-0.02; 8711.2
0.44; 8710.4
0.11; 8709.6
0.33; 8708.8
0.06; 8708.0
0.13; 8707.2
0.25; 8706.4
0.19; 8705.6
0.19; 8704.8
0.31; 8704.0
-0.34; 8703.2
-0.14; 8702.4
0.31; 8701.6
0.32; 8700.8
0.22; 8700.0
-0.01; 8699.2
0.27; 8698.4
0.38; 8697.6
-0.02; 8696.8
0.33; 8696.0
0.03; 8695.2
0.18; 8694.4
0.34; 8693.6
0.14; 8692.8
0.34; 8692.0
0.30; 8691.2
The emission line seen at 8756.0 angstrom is Hbeta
